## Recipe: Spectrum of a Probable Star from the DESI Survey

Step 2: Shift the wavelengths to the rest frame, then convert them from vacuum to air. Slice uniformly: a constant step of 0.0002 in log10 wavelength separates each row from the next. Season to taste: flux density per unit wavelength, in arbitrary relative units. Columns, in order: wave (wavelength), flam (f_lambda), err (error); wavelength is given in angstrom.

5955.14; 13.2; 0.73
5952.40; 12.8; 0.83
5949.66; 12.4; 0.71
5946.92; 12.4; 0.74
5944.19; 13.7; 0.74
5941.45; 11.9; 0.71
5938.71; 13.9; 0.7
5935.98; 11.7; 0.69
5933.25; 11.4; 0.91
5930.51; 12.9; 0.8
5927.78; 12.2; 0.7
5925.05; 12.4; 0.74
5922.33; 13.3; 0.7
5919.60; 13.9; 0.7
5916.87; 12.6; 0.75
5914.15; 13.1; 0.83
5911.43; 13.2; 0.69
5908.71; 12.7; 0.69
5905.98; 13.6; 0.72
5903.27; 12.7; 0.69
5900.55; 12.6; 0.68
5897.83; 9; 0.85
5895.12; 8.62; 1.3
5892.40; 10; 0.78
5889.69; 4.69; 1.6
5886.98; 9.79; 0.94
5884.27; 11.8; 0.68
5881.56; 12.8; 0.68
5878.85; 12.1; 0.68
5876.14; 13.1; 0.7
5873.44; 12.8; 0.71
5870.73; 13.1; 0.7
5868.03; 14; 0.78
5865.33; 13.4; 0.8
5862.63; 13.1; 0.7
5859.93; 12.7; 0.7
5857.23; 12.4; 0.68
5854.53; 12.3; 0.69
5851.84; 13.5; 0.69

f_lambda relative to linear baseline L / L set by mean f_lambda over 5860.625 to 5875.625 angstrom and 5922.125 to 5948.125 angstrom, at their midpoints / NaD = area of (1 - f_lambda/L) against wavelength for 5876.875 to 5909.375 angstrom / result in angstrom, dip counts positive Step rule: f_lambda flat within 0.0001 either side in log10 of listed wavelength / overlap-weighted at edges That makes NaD 5.29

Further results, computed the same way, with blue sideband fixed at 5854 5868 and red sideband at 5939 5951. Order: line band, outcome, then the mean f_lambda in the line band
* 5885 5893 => 2.9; 8.28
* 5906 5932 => -0.3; 12.9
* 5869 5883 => 0.1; 12.8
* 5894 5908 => 1.5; 11.4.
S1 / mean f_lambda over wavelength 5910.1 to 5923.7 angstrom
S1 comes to 13.2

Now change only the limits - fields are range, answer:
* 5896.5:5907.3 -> 12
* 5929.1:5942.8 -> 12.4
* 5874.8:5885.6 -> 12.4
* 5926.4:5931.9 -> 12.5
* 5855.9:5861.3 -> 12.5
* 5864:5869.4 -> 13.7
